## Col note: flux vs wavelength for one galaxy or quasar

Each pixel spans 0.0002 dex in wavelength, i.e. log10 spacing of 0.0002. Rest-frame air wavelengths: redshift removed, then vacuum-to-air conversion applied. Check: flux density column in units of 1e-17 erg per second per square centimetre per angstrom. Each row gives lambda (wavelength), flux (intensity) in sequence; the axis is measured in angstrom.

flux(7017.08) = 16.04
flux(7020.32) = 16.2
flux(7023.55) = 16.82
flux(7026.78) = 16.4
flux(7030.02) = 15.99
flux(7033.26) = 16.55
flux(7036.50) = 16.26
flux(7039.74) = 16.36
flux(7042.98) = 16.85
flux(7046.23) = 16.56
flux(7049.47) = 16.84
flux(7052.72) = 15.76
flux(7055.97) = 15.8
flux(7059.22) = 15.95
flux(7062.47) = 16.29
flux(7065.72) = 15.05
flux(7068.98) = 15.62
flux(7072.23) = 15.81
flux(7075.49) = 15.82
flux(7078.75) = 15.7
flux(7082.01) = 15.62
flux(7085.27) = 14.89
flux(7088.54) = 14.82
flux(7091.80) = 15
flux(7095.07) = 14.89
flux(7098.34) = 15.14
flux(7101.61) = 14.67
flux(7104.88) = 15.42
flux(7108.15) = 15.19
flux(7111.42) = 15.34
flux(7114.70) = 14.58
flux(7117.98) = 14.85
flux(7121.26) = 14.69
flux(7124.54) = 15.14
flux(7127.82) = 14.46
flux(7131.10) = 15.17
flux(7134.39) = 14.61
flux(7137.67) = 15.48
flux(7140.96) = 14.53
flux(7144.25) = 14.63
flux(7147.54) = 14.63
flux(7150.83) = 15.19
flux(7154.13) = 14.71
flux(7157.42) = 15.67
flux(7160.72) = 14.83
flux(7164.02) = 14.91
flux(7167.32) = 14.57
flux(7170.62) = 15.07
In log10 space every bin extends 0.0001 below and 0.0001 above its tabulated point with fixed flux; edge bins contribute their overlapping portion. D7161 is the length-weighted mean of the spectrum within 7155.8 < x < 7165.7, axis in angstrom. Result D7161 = 15.1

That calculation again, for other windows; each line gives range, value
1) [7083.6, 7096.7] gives 14.9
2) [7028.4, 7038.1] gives 16.3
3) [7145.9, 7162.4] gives 15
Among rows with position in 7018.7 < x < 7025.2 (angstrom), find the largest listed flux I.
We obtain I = 16.82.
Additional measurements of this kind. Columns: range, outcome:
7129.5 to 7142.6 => 15.48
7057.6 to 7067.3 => 16.29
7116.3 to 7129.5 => 15.14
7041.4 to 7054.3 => 16.85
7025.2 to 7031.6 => 16.4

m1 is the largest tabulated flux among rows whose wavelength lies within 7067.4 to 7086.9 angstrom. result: 15.82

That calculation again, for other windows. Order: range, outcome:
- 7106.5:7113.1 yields 15.34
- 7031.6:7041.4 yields 16.55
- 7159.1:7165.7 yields 14.91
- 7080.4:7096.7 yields 15.62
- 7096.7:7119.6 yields 15.42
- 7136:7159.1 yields 15.67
